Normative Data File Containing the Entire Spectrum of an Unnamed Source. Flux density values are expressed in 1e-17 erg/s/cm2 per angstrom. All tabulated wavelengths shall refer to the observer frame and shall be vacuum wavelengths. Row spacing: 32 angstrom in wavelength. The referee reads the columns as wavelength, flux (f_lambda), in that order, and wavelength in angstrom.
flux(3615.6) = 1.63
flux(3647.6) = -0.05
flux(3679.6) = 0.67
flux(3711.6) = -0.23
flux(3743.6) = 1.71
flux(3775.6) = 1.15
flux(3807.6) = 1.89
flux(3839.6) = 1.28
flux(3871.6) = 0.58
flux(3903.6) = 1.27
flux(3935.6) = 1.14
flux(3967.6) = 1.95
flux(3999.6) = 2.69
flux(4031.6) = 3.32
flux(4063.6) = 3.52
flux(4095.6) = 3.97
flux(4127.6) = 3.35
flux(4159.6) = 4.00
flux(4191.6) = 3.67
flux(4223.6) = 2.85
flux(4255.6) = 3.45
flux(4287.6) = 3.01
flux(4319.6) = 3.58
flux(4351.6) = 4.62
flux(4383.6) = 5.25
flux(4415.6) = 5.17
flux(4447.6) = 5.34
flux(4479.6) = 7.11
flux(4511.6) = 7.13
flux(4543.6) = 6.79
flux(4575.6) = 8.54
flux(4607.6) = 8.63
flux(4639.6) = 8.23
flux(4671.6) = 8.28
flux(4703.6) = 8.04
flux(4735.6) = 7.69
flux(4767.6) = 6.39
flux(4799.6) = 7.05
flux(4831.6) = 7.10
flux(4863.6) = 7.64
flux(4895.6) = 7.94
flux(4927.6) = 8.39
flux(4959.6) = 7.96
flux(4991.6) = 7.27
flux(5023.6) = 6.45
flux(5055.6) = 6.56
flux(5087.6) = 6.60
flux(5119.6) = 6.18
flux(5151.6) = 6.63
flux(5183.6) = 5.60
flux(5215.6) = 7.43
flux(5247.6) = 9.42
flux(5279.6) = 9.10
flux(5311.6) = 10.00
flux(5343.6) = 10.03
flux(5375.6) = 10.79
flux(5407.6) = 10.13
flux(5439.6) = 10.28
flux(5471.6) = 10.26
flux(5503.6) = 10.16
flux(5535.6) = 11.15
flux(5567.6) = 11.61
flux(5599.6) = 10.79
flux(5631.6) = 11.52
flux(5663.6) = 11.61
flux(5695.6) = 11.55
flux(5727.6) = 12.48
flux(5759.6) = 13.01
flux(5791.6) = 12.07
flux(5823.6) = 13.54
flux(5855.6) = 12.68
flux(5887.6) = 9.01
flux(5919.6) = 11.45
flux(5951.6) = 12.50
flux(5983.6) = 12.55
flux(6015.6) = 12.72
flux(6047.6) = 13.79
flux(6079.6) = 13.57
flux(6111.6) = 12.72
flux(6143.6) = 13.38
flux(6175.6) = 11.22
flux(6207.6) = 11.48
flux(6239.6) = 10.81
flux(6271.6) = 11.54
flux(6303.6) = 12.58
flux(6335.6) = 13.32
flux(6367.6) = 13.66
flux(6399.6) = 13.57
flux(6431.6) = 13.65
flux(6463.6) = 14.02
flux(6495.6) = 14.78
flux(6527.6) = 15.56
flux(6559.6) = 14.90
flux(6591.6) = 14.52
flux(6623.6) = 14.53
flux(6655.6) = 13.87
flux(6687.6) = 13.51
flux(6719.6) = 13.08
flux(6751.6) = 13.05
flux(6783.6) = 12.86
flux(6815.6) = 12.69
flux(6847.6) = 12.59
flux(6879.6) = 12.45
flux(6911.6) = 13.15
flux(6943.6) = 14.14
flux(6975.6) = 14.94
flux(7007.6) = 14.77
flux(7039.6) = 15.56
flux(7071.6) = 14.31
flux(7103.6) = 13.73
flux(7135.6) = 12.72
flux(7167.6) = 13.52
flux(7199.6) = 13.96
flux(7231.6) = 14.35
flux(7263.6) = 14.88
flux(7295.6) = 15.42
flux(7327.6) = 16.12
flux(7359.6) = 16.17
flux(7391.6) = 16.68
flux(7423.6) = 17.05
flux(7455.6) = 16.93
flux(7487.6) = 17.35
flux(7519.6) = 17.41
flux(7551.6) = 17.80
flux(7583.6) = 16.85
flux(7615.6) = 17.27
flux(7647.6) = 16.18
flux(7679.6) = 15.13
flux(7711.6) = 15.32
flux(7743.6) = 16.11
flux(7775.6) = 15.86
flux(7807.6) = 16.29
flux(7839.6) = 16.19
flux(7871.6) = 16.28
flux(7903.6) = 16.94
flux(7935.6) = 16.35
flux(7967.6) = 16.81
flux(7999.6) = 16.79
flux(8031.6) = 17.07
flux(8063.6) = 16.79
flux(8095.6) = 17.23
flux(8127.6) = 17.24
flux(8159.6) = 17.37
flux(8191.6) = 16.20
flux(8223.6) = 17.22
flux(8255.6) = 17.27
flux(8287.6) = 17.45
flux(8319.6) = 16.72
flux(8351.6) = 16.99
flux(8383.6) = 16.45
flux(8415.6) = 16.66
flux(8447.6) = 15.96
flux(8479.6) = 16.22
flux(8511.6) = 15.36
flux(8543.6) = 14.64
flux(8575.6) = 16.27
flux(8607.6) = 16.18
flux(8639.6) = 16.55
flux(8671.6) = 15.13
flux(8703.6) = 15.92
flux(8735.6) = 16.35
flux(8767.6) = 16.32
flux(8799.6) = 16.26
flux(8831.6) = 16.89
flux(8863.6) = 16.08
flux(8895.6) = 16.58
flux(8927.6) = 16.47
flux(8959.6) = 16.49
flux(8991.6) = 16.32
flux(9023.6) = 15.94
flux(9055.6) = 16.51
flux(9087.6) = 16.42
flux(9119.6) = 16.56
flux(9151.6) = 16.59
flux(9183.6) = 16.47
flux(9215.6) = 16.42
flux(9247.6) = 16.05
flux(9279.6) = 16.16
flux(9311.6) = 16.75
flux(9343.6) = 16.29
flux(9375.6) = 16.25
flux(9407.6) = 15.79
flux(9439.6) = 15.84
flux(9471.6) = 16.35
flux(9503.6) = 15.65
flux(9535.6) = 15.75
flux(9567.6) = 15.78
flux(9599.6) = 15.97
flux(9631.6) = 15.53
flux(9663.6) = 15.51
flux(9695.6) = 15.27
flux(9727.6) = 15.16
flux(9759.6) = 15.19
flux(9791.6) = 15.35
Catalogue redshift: 0.000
